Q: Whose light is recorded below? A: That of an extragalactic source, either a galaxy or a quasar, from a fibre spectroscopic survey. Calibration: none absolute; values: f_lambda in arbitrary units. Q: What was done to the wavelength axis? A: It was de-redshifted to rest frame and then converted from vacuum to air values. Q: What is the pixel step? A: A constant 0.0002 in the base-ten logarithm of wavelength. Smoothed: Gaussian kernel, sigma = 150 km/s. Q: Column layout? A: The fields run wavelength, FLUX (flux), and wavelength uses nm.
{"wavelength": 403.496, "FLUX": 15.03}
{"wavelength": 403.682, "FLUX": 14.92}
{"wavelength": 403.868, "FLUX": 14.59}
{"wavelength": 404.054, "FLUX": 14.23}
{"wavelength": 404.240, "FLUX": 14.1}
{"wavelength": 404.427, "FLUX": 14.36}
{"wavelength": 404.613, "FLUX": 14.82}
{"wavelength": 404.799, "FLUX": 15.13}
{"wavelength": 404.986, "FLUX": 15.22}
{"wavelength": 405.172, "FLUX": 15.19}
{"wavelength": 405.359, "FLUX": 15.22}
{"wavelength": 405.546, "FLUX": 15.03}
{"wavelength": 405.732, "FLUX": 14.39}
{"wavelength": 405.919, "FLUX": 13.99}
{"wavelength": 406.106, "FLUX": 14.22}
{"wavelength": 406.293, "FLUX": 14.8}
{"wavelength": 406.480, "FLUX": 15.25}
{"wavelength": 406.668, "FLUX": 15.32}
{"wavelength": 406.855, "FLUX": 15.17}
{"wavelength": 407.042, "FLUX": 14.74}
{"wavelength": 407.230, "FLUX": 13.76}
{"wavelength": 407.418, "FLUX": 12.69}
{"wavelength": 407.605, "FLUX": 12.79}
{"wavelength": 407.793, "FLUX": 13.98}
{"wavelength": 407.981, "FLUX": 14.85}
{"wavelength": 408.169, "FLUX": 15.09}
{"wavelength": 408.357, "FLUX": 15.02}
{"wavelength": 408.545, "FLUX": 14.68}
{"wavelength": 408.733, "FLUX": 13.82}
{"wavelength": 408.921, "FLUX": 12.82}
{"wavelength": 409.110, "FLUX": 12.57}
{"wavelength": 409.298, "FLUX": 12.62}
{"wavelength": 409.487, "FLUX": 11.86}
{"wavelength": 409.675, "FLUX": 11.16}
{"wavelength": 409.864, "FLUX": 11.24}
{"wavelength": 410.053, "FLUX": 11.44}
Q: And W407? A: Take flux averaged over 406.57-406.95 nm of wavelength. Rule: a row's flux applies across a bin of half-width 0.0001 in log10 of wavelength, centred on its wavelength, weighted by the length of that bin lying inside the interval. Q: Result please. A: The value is 15.2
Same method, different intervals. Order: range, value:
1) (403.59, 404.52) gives 14.4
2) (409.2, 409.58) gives 12.2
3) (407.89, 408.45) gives 15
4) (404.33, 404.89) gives 14.8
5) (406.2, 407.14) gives 15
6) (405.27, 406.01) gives 14.7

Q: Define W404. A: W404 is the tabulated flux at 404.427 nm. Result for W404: 14.36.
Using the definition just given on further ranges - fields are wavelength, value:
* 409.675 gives 11.16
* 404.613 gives 14.82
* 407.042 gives 14.74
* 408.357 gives 15.02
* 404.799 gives 15.13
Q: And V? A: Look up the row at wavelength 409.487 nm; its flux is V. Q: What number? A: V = 11.86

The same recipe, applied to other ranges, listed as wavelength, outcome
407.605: 12.79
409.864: 11.24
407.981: 14.85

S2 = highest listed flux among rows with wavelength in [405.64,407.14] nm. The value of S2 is 15.32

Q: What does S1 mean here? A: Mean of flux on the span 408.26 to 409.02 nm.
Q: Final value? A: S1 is 14.1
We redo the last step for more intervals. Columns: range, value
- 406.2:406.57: 15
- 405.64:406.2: 14.2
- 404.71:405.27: 15.2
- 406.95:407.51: 13.7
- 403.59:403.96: 14.8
